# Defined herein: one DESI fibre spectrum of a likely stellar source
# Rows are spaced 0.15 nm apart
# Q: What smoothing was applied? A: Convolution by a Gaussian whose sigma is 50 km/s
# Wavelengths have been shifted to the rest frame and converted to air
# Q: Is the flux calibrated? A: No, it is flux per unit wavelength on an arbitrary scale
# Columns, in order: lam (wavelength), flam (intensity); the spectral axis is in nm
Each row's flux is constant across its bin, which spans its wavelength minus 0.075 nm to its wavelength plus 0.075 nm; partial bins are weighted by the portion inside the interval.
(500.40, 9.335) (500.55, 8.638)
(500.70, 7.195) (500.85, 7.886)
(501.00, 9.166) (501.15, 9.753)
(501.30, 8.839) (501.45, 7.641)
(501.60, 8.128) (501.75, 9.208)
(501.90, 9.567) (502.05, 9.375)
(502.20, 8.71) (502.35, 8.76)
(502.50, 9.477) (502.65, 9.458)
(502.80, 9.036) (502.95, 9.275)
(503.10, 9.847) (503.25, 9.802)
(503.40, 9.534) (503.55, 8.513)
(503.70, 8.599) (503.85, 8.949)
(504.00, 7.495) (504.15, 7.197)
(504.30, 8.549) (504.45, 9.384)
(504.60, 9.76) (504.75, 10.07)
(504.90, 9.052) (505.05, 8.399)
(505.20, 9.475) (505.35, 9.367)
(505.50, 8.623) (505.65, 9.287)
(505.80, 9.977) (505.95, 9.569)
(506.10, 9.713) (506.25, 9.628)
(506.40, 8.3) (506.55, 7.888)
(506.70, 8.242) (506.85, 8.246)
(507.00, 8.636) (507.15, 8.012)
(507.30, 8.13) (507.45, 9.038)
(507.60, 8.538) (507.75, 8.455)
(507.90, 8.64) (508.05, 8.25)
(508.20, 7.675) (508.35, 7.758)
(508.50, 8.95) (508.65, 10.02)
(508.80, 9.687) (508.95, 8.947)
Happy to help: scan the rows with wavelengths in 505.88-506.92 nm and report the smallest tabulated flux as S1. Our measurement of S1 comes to 7.888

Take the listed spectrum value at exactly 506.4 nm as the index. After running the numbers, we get 8.3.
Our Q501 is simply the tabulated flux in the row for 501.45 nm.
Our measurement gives 7.641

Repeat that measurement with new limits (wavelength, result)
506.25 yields 9.628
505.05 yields 8.399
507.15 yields 8.012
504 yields 7.495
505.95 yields 9.569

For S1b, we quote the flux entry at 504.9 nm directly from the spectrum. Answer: 9.052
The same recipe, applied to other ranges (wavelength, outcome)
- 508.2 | 7.675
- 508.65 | 10.02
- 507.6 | 8.538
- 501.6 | 8.128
